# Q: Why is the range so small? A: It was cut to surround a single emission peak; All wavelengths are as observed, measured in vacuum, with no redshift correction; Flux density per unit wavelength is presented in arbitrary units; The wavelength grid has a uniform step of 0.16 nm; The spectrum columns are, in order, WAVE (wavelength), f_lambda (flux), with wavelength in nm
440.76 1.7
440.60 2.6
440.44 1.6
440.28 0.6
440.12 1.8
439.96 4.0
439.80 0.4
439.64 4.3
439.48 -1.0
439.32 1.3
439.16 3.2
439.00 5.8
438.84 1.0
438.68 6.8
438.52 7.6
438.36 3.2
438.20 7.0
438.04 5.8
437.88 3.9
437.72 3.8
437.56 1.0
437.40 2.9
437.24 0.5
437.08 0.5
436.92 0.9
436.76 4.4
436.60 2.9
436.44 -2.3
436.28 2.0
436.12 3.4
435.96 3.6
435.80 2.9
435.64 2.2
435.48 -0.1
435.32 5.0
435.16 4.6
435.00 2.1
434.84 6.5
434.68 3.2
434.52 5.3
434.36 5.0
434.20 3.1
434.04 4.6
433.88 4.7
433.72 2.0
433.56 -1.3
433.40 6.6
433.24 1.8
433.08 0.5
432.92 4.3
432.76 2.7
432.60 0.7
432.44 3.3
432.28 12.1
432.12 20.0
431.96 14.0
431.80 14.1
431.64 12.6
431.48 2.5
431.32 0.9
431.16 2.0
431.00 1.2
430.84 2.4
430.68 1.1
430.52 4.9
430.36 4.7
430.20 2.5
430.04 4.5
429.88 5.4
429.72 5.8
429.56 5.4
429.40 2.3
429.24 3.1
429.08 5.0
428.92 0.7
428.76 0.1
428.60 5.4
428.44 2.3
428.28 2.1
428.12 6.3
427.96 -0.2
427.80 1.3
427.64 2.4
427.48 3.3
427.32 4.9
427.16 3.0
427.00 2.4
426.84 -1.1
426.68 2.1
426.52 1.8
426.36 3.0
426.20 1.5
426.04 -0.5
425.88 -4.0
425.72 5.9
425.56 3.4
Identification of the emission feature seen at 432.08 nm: [O II]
